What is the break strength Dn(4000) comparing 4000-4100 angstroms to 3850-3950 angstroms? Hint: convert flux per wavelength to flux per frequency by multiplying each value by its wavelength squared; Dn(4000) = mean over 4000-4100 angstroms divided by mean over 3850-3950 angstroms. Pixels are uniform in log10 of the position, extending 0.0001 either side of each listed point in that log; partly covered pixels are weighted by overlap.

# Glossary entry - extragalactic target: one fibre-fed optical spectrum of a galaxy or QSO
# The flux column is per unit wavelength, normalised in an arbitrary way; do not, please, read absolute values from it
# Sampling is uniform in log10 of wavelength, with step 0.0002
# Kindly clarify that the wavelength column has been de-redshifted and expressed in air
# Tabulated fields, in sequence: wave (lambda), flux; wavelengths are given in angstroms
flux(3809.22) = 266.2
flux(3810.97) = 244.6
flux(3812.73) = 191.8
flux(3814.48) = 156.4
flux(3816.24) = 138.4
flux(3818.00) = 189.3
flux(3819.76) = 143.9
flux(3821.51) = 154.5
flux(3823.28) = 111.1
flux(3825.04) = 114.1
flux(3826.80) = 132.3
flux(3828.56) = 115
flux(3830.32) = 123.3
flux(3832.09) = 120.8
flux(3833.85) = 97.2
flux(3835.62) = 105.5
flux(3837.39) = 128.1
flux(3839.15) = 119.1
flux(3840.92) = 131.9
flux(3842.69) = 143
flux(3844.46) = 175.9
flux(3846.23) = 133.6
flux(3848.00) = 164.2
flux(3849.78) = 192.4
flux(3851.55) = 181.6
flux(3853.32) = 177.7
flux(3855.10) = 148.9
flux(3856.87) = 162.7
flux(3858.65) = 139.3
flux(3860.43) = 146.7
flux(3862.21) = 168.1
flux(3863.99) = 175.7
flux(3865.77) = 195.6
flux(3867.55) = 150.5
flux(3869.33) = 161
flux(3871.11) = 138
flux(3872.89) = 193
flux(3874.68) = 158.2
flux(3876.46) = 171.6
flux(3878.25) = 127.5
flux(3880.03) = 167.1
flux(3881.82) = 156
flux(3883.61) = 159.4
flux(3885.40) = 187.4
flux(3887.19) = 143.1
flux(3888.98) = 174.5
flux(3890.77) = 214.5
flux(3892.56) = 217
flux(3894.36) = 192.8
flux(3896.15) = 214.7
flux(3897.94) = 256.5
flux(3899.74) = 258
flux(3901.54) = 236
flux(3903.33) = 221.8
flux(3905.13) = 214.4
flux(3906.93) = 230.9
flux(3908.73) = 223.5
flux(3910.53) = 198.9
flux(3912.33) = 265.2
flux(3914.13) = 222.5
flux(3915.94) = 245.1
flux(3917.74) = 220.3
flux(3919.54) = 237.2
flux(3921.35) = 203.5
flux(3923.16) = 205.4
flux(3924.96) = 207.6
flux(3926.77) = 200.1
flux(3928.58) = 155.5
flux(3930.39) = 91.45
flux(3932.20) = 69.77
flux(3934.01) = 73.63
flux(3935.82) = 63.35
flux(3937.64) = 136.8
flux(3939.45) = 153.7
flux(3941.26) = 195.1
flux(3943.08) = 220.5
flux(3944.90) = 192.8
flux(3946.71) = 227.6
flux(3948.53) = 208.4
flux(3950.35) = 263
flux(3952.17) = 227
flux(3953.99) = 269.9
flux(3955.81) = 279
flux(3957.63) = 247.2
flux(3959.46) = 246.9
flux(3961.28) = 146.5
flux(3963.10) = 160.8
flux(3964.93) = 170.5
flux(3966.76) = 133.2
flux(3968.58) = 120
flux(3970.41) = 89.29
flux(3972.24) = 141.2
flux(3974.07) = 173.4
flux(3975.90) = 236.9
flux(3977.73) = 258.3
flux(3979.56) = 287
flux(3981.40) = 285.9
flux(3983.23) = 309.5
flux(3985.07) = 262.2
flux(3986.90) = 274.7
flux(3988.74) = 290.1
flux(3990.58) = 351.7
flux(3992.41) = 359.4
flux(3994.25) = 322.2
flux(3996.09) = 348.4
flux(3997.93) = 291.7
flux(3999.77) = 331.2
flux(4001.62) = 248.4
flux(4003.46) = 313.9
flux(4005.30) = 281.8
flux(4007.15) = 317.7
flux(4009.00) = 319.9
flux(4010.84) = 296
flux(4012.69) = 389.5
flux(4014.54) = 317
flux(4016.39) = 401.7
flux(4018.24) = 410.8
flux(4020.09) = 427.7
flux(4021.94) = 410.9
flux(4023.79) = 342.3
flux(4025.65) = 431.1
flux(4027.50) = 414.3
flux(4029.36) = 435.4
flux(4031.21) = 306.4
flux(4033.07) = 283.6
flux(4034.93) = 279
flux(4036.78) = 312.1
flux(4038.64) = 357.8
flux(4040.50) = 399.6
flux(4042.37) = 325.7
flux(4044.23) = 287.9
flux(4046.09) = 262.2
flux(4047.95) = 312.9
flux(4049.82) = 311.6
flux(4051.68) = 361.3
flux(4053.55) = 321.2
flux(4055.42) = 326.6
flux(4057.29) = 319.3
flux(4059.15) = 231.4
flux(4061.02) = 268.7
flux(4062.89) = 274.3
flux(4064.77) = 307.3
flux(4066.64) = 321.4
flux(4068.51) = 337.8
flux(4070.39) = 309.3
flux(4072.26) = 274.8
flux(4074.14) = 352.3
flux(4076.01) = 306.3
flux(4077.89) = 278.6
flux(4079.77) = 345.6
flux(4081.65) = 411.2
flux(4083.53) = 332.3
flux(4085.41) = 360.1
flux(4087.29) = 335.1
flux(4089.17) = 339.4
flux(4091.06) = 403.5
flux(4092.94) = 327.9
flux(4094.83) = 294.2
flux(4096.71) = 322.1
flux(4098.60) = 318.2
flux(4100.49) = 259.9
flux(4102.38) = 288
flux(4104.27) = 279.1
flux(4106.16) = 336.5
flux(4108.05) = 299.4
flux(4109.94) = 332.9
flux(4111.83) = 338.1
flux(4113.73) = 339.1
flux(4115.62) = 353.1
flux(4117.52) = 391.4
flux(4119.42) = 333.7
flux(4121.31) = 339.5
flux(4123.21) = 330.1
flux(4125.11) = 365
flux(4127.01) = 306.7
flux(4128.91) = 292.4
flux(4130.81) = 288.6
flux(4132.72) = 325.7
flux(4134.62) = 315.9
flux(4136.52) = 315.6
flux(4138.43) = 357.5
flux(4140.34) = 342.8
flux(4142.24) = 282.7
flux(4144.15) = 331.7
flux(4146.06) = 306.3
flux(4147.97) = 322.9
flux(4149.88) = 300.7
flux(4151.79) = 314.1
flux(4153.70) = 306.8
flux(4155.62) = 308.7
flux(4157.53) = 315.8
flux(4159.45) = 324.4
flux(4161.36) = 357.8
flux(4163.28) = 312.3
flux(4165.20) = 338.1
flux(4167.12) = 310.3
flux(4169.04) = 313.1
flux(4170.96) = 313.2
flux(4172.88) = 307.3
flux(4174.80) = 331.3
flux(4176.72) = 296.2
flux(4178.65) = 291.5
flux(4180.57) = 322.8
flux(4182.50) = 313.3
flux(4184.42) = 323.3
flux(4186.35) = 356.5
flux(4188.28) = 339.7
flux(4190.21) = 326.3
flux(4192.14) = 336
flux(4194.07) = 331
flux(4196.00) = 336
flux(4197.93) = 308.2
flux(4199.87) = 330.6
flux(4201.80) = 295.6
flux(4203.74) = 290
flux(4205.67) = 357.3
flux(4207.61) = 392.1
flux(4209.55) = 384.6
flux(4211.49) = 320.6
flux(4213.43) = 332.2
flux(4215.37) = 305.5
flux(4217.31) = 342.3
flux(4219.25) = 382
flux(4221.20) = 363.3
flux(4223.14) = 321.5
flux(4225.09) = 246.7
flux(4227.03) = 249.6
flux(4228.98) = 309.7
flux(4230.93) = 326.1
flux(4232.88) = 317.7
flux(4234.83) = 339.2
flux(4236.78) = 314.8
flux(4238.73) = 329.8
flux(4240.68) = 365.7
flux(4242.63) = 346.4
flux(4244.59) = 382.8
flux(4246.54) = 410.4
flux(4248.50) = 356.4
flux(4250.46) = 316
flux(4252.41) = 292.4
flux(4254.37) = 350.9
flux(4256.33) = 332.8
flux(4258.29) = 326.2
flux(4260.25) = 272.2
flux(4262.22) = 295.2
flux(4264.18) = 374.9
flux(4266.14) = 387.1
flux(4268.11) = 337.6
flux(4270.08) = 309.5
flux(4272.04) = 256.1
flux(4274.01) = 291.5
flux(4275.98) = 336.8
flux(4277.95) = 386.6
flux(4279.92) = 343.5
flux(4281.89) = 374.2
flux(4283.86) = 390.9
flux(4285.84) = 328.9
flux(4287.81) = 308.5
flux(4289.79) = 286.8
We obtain 1.95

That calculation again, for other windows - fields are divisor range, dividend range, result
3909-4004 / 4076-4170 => 1.60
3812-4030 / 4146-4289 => 1.76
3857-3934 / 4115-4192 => 1.96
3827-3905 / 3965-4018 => 1.77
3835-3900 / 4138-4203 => 2.22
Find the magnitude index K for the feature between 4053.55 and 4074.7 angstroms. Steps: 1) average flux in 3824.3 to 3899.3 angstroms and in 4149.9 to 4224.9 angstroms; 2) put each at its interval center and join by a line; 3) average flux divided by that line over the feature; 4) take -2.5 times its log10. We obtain -0.15 mag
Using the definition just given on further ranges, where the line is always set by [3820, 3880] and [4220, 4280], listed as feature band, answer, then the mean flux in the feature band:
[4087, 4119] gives -0.240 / 327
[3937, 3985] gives -0.055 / 208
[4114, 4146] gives -0.198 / 329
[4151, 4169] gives -0.116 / 320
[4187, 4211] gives -0.101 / 336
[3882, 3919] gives -0.245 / 214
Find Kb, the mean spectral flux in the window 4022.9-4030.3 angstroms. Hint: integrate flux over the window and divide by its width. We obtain 406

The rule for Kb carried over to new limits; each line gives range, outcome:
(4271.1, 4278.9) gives 318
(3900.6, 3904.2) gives 229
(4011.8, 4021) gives 389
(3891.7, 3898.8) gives 220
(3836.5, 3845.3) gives 139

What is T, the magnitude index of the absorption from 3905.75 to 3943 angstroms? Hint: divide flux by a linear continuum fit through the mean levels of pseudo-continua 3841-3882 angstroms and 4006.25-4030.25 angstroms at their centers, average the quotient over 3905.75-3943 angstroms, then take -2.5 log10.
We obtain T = 0.33 mag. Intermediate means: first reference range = 162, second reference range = 378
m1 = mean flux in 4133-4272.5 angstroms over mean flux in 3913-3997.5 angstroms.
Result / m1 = 1.5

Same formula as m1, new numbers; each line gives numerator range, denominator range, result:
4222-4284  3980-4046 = 0.99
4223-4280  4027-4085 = 1.02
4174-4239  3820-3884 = 2.19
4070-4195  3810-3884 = 2.12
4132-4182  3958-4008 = 1.27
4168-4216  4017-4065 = 0.97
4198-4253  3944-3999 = 1.39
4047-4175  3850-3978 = 1.73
